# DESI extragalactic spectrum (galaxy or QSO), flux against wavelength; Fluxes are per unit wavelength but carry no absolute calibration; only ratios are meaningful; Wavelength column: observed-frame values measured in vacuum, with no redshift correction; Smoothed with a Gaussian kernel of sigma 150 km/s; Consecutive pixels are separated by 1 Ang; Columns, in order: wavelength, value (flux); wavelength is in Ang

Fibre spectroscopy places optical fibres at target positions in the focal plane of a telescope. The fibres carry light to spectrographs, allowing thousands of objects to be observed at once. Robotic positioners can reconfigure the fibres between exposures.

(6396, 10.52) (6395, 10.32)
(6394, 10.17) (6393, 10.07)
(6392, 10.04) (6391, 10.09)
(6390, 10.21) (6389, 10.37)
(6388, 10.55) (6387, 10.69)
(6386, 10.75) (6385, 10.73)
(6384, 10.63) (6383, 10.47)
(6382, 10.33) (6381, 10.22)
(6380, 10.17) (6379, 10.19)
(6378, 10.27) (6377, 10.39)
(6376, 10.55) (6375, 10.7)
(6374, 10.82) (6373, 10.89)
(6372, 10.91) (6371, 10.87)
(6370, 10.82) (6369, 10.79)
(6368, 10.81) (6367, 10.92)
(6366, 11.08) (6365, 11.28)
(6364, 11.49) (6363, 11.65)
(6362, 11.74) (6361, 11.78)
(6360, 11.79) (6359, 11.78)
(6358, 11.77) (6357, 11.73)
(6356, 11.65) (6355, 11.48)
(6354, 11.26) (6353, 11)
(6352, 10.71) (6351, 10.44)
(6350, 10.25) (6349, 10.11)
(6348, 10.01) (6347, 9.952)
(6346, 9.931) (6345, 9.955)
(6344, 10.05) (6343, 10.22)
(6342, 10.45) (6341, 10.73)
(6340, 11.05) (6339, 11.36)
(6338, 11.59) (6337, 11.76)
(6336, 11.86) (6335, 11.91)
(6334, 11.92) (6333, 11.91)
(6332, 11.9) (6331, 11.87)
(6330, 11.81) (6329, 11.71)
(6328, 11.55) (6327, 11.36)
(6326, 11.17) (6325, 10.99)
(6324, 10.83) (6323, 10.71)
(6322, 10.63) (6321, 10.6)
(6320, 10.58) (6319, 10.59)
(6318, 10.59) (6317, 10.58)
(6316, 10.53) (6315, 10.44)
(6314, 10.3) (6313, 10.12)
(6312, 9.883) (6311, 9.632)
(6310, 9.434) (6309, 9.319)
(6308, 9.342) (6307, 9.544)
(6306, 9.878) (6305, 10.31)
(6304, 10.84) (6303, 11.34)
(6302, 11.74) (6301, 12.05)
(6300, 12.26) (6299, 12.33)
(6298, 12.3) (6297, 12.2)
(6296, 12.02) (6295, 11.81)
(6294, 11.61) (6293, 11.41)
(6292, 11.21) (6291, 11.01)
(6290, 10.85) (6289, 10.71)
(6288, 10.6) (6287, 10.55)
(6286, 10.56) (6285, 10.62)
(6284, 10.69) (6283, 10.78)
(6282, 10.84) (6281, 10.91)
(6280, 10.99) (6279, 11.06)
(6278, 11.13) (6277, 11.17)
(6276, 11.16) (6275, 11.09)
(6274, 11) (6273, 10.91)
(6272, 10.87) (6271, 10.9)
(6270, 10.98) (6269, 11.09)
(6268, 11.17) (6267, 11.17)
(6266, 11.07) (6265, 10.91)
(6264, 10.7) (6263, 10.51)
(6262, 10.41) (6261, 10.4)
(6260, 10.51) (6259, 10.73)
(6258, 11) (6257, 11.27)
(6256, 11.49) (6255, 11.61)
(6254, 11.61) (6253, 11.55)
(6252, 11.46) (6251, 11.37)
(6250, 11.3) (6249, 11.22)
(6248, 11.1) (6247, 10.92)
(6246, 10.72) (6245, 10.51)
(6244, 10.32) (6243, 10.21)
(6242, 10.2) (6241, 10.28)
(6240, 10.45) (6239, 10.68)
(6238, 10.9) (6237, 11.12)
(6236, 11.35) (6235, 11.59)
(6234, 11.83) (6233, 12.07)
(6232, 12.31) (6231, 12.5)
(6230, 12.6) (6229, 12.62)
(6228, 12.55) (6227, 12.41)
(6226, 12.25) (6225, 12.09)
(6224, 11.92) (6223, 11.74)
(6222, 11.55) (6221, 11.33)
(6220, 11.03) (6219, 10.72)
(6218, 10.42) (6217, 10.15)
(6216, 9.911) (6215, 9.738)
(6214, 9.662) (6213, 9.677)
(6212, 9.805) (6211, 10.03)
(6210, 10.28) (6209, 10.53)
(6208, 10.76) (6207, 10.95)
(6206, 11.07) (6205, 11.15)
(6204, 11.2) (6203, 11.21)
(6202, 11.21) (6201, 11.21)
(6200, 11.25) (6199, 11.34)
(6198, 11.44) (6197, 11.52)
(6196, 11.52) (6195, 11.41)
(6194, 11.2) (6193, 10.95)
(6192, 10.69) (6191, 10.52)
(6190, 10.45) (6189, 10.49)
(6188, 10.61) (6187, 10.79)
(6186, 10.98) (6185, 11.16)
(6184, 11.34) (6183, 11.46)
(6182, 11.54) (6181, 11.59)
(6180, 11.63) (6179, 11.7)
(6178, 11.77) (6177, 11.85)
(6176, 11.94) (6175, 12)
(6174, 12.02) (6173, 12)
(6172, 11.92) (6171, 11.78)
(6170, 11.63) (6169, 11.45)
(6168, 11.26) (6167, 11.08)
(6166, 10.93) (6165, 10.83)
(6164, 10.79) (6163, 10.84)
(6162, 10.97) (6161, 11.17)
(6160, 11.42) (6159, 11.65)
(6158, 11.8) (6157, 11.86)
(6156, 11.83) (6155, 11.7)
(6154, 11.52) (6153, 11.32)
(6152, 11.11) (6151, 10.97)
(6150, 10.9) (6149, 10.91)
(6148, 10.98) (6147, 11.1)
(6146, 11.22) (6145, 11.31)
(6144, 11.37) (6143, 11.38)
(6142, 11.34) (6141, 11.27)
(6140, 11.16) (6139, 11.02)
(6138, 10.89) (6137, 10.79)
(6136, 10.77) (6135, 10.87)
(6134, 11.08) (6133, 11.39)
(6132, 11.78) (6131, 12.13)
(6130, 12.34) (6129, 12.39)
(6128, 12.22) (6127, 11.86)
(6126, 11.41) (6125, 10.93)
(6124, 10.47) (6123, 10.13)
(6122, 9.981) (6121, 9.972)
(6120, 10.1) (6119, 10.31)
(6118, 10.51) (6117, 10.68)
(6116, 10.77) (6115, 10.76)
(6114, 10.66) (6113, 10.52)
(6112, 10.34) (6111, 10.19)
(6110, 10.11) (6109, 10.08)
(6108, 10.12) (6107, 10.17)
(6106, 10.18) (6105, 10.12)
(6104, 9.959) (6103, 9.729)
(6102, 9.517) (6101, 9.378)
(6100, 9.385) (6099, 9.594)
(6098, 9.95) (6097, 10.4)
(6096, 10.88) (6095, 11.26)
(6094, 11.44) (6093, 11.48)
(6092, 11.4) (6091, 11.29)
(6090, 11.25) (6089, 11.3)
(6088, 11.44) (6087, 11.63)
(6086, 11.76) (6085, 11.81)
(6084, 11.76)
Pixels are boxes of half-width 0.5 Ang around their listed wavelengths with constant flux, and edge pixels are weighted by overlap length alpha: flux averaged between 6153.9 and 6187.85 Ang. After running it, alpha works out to 11.5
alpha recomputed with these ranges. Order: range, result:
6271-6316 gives 10.9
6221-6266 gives 11.3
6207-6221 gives 10.3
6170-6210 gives 11.3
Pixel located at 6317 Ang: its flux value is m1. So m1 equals 10.58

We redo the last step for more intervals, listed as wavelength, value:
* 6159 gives 11.65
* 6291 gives 11.01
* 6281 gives 10.91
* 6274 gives 11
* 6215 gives 9.738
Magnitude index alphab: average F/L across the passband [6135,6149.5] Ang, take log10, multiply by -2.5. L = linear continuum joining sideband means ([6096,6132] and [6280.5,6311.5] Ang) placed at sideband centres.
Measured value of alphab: -0.05 mag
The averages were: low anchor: 10.5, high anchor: 10.9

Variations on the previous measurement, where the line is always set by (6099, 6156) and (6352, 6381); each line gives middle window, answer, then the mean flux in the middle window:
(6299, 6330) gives 0.03 mag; 10.7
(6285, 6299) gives -0.03 mag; 11.3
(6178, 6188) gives -0.05 mag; 11.3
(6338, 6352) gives 0.07 mag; 10.4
